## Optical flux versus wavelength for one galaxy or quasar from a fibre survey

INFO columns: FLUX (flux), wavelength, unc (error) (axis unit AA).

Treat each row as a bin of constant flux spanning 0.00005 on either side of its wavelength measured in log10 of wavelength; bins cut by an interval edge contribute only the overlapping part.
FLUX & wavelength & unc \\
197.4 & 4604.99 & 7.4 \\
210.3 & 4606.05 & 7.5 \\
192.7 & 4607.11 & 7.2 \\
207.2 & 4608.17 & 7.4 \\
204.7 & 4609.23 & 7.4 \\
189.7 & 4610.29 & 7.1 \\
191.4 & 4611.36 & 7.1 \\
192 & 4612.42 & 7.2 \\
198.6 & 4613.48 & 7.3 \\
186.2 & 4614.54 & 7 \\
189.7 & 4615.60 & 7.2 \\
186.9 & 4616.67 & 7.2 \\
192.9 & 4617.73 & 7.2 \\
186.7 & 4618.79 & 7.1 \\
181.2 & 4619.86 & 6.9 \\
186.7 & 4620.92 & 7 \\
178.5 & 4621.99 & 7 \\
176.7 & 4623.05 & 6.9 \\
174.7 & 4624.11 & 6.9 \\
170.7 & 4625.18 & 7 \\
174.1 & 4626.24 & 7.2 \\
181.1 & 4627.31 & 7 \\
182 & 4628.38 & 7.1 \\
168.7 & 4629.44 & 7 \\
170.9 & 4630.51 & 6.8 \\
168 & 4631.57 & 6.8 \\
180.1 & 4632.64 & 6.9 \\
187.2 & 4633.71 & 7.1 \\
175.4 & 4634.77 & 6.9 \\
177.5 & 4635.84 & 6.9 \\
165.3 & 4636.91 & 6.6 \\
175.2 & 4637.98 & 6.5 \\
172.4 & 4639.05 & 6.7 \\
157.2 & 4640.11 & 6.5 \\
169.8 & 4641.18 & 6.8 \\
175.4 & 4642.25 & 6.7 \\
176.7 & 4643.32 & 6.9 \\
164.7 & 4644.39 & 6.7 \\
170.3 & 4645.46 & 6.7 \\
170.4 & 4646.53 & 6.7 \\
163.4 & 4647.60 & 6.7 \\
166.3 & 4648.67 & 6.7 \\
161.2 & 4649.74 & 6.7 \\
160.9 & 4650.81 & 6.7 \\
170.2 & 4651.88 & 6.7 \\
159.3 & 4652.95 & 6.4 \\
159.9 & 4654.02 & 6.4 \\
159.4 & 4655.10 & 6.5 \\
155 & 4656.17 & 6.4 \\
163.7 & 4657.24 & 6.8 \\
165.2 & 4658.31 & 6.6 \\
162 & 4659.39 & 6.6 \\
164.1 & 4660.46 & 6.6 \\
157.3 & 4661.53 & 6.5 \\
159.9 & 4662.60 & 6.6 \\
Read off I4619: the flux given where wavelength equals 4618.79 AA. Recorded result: 186.7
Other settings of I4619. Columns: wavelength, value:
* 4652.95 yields 159.3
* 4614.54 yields 186.2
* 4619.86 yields 181.2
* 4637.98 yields 175.2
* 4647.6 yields 163.4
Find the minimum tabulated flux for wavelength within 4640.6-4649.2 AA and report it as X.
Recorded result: 163.4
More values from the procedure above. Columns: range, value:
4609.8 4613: 189.7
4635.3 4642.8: 157.2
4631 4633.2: 168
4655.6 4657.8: 155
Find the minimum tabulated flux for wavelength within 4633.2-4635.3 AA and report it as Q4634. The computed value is 175.4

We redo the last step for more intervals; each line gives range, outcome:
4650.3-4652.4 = 160.9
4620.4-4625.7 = 170.7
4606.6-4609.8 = 192.7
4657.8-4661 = 162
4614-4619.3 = 186.2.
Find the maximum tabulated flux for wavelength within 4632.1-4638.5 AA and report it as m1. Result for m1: 187.2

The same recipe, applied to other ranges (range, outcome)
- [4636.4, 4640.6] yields 175.2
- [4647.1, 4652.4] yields 170.2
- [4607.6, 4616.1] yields 207.2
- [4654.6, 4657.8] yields 163.7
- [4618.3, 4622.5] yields 186.7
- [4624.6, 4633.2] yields 182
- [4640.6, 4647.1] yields 176.7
